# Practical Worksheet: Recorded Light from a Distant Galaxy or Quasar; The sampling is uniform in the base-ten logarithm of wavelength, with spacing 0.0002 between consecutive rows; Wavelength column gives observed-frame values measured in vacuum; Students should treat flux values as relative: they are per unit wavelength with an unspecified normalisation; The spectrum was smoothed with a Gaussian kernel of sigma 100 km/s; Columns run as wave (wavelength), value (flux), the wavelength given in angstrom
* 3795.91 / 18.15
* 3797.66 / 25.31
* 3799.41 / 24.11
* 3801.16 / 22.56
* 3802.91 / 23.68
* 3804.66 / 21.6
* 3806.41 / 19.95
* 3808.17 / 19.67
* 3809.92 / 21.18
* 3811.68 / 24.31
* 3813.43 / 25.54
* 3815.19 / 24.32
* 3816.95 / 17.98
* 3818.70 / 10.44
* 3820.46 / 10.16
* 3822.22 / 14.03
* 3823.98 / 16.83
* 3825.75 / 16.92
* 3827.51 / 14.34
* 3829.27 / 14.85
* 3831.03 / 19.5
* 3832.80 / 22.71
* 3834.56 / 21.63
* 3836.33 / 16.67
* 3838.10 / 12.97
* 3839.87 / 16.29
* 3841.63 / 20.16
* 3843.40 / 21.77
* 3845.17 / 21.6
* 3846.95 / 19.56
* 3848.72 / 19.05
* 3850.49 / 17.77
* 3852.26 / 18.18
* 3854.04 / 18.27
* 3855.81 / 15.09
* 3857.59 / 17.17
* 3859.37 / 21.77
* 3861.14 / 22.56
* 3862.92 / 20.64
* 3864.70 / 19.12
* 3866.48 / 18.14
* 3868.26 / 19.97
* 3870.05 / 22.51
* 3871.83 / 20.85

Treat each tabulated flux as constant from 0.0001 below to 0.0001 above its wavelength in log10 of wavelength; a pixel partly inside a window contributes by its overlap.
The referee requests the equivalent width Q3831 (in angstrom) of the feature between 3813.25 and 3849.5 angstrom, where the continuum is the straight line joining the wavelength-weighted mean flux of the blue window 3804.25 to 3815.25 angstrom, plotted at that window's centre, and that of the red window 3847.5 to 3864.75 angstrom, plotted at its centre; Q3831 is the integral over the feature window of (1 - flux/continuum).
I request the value 5.0 angstrom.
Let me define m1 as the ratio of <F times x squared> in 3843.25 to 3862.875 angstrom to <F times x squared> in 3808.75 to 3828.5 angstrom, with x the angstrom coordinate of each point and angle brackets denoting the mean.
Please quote 1.10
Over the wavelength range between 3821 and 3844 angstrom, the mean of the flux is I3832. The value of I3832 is 17.4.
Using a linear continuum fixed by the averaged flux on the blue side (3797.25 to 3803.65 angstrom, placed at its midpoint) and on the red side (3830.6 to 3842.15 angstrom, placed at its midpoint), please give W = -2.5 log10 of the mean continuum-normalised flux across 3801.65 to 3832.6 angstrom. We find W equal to 0.15 mag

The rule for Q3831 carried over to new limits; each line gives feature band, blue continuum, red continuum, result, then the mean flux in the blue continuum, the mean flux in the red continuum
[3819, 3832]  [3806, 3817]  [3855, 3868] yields 3.82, 22.2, 19.3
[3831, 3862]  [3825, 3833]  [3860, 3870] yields -0.51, 17.3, 20.3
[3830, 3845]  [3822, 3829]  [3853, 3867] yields -1.99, 15.6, 19.1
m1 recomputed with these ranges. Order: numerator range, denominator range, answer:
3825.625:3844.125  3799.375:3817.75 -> 0.82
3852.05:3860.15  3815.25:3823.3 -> 1.28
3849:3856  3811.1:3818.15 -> 0.81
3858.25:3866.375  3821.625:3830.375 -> 1.35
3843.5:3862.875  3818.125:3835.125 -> 1.21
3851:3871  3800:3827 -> 1.03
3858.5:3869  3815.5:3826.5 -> 1.40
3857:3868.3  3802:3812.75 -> 0.94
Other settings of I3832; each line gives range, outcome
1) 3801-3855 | 18.8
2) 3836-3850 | 18.6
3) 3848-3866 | 18.9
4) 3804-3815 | 22.2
